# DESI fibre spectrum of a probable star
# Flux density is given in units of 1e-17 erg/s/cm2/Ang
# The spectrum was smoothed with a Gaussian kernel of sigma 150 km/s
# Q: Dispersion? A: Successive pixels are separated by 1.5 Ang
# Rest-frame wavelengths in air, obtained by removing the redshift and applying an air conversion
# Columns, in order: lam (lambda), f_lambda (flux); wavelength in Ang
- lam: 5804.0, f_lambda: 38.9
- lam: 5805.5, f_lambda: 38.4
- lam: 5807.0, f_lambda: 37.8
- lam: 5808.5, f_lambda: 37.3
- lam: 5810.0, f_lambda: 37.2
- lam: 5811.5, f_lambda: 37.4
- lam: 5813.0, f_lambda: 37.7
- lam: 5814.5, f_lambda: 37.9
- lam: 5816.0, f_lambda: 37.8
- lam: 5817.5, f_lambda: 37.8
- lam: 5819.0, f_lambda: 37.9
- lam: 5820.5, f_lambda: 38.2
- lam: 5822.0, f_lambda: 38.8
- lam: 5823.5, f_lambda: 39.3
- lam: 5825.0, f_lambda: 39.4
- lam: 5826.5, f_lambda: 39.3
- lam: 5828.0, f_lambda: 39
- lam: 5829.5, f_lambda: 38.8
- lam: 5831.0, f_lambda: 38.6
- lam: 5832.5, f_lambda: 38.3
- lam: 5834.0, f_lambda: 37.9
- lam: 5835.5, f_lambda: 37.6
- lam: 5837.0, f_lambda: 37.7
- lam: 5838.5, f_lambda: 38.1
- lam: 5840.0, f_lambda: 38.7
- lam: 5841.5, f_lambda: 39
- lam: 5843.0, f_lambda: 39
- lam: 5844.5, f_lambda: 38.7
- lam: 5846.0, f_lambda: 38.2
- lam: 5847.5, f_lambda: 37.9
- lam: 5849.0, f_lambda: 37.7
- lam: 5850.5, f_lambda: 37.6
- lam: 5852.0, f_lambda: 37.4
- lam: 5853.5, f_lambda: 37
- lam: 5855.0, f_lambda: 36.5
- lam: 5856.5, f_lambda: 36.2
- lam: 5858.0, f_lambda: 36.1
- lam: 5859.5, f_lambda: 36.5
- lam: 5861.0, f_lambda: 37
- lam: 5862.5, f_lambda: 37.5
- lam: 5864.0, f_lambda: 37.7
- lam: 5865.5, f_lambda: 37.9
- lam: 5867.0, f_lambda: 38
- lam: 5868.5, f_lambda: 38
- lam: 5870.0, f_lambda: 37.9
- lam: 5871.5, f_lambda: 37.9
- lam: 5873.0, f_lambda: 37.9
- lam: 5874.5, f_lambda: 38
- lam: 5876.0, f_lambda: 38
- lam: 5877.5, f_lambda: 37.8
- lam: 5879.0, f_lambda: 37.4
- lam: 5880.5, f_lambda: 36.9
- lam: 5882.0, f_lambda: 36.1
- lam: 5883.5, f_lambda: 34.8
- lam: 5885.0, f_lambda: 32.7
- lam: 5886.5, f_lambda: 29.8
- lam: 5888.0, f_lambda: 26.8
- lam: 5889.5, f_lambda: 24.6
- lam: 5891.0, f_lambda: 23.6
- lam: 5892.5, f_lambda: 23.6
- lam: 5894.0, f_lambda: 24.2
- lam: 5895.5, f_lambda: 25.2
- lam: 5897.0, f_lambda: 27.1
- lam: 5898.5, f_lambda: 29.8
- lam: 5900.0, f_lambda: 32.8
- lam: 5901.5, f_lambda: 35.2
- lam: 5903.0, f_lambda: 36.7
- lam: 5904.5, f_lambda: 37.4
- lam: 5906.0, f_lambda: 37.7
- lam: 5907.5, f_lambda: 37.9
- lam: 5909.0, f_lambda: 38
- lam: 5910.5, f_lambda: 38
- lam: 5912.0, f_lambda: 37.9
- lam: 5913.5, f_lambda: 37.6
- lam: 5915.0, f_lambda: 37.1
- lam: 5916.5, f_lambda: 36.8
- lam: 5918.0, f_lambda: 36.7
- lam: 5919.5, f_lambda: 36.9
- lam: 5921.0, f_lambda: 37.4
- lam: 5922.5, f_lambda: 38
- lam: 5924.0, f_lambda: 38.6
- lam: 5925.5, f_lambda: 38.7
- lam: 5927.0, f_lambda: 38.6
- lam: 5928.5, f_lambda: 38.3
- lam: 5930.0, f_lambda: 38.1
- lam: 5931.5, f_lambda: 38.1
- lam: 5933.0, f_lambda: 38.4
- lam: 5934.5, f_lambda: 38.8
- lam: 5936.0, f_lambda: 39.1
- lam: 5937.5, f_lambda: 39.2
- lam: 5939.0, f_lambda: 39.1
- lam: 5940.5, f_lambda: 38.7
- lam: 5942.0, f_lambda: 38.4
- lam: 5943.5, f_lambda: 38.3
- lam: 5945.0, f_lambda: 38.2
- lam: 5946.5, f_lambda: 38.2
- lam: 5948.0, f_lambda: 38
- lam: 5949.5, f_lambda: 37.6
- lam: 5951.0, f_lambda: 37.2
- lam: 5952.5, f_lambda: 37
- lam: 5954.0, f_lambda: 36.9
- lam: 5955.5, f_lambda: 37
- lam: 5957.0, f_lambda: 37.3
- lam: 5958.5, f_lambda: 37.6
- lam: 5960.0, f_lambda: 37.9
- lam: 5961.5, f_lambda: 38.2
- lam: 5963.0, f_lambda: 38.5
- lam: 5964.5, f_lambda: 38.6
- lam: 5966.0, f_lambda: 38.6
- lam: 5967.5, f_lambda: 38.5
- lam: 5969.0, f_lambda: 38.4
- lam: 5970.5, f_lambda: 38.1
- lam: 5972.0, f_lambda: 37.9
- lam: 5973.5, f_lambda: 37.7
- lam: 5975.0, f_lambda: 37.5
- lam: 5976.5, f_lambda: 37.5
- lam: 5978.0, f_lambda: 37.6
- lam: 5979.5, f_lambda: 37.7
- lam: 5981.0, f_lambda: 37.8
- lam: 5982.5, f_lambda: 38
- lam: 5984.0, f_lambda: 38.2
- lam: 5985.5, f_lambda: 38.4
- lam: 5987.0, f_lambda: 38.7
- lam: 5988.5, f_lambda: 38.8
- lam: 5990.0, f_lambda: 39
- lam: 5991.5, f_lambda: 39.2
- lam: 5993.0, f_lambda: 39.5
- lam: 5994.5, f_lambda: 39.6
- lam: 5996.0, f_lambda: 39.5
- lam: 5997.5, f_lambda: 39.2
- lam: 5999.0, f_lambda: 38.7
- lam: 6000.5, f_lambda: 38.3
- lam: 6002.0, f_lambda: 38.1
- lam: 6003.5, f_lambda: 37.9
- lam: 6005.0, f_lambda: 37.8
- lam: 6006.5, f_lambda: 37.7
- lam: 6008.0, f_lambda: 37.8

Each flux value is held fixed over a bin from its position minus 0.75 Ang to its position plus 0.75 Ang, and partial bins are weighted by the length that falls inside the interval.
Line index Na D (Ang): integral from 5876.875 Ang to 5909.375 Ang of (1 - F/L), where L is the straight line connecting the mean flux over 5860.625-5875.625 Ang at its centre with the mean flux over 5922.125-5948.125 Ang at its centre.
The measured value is 5.2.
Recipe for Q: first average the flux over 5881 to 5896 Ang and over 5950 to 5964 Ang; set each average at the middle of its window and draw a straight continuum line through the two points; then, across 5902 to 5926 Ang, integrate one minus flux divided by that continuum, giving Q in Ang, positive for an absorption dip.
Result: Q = -4.4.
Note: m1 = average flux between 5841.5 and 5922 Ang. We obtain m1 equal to 35.3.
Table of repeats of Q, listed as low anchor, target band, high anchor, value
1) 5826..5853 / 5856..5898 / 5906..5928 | 4.8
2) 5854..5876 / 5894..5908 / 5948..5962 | 1.7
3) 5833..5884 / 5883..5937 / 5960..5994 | 4.8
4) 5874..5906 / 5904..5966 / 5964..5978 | -4.7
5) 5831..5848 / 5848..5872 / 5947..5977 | 0.6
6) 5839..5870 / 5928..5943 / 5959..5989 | -0.3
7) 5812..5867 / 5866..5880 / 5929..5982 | 0.0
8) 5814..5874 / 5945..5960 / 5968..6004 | 0.3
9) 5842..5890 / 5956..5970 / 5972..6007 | -0.1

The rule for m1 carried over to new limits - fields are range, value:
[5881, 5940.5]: 34.8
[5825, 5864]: 37.9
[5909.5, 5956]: 38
